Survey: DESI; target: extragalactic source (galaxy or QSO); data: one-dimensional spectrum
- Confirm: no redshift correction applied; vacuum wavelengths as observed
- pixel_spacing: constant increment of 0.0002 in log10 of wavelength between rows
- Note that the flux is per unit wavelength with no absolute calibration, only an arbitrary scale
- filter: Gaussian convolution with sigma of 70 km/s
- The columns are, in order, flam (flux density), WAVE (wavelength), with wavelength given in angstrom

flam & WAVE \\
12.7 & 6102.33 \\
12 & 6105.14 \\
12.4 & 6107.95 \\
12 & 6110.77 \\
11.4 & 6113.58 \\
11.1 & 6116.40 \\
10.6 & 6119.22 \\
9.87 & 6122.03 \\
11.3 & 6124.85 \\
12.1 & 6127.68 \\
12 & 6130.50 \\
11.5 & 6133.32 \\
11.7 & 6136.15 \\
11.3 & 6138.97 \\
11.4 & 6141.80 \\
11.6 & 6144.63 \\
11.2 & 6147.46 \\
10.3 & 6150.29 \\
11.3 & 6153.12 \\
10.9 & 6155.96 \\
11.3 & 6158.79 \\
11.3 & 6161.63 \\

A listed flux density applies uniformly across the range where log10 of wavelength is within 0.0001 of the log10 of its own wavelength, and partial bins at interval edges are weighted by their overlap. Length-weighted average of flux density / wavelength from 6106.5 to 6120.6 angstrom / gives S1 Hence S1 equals 11.5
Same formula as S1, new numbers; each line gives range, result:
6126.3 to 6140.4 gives 11.7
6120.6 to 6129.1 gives 11.1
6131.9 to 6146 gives 11.5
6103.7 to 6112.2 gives 12.1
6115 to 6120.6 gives 10.8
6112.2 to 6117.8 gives 11.2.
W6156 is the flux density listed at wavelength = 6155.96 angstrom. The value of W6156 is 10.9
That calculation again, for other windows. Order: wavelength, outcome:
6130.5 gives 12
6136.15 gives 11.7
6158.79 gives 11.3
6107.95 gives 12.4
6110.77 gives 12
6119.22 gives 10.6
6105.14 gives 12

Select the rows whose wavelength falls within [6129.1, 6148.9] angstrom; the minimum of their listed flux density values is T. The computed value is 11.2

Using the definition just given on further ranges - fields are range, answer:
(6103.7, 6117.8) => 11.1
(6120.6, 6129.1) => 9.87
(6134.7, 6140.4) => 11.3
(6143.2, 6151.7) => 10.3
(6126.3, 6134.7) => 11.5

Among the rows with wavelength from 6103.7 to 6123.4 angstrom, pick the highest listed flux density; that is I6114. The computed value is 12.4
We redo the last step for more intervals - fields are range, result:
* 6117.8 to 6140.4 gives 12.1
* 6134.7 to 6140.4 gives 11.7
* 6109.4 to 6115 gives 12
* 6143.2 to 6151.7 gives 11.6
